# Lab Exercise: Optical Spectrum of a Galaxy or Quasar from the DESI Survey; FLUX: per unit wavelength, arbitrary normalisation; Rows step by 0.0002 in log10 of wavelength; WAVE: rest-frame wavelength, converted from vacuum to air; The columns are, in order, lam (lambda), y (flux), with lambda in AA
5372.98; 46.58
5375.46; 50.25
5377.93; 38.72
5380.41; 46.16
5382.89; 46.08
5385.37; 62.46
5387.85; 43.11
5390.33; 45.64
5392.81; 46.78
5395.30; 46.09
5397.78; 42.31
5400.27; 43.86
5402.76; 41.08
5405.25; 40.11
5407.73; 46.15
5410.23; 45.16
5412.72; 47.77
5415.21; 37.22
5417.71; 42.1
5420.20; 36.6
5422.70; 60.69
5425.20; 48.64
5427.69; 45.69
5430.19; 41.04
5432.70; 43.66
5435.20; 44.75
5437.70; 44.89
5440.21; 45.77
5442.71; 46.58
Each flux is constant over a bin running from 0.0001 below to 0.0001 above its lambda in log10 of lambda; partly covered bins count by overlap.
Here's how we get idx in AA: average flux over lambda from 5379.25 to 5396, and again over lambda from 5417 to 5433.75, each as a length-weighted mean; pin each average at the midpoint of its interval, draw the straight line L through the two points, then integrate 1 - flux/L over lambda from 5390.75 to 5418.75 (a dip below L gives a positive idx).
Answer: 2.03 AA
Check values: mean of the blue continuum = 48.1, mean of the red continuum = 45.6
